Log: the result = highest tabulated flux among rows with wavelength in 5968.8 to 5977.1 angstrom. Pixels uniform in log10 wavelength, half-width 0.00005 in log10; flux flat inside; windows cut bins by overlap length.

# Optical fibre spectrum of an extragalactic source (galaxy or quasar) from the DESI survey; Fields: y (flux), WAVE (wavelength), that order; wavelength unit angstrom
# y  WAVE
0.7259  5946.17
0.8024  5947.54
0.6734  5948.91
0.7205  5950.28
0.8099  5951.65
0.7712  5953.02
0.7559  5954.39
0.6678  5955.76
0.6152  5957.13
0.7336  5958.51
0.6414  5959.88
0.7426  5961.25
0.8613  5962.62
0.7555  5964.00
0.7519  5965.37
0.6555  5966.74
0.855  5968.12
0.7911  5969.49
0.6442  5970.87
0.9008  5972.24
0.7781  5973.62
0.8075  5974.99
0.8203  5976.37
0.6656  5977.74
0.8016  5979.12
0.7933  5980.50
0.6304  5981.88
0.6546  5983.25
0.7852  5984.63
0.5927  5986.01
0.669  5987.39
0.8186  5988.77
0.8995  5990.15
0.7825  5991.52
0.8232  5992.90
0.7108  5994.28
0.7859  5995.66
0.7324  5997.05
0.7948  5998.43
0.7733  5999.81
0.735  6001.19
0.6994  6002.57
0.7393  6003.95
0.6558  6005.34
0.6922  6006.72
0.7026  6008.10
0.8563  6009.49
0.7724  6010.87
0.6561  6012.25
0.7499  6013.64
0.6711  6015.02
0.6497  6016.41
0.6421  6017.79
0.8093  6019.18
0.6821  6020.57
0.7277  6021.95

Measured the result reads 0.9008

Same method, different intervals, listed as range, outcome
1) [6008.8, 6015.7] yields 0.8563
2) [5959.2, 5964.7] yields 0.8613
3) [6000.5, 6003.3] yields 0.735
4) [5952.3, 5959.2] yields 0.7712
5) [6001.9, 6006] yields 0.7393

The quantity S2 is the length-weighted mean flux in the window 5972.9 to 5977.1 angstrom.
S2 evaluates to 0.802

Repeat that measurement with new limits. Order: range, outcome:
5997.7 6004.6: 0.749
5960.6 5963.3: 0.803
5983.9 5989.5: 0.716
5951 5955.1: 0.779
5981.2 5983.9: 0.644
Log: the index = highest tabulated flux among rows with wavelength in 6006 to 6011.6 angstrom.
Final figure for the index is 0.8563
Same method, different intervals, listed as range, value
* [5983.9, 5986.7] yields 0.7852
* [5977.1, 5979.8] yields 0.8016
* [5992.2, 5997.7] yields 0.8232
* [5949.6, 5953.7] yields 0.8099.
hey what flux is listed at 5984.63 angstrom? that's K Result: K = 0.7852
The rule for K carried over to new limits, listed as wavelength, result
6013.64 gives 0.7499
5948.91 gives 0.6734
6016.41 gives 0.6497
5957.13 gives 0.6152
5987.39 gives 0.669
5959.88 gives 0.6414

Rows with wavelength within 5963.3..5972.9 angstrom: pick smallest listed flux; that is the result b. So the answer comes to 0.6442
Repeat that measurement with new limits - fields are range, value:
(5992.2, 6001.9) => 0.7108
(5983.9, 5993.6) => 0.5927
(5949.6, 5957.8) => 0.6152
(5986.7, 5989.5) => 0.669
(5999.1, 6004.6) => 0.6994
